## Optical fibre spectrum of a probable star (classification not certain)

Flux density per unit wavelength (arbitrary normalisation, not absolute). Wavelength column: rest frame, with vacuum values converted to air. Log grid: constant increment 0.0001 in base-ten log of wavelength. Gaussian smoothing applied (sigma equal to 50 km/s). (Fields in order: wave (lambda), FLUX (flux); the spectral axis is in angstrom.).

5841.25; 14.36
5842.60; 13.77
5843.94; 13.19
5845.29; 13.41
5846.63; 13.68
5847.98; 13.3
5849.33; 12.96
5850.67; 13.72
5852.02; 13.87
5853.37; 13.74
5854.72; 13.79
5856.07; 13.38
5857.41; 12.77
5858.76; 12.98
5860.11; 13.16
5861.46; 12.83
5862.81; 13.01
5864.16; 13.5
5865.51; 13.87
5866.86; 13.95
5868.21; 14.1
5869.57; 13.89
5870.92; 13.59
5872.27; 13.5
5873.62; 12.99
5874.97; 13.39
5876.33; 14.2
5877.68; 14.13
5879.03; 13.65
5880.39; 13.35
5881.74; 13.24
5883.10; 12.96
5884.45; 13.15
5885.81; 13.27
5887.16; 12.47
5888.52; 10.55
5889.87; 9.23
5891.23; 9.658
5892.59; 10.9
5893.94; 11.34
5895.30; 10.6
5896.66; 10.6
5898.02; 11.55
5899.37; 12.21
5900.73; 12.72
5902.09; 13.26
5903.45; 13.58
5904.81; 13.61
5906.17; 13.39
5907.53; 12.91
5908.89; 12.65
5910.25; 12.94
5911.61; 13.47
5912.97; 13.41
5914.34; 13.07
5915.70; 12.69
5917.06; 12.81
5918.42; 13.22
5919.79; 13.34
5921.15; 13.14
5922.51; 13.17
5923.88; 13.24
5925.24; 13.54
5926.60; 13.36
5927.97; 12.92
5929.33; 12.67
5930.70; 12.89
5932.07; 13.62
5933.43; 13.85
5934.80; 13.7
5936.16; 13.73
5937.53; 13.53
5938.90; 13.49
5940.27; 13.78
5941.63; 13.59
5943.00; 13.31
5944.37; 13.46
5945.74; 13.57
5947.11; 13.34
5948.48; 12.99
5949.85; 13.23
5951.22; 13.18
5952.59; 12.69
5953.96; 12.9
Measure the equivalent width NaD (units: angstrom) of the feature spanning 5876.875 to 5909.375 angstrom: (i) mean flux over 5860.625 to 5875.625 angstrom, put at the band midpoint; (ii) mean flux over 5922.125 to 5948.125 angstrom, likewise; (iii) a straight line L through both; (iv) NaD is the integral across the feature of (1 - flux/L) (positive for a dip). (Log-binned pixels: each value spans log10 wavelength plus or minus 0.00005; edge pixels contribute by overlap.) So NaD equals 2.8 angstrom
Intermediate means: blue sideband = 13.5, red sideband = 13.4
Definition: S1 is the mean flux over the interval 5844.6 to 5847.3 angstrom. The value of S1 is 13.6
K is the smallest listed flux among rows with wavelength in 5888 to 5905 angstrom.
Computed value 9.23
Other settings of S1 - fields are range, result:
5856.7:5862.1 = 13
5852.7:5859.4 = 13.3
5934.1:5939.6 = 13.6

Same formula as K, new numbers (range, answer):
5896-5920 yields 10.6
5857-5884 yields 12.77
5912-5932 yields 12.67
